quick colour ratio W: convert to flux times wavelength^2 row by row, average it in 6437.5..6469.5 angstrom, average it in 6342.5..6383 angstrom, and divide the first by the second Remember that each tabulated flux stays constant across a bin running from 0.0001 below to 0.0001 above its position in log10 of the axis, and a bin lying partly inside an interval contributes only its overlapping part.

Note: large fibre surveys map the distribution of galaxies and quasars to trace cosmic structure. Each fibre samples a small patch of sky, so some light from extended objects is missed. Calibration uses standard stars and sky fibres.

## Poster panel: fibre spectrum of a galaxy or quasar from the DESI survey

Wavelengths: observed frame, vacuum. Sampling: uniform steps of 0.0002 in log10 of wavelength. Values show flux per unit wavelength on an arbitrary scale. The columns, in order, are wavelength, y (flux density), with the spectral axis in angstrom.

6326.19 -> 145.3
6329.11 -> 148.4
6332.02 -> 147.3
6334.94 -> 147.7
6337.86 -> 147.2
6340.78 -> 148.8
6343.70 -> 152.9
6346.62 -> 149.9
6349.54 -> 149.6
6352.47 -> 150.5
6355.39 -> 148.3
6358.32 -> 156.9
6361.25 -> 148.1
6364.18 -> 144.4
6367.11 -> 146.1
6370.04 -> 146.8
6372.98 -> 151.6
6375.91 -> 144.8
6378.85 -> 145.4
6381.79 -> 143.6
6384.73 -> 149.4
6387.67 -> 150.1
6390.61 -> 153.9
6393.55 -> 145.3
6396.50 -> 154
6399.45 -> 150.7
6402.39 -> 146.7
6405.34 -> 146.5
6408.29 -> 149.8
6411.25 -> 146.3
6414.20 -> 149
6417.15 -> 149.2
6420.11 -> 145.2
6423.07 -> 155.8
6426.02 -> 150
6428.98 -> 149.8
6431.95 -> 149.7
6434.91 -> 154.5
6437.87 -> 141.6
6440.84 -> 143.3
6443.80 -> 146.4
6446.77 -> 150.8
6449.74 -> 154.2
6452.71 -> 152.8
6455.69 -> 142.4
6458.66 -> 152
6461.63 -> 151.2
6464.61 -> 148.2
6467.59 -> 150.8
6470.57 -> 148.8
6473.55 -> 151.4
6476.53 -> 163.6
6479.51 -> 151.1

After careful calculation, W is 1.03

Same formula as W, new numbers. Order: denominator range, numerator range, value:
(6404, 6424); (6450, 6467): 1.02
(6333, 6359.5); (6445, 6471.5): 1.04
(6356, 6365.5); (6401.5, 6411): 1.00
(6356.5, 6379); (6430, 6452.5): 1.03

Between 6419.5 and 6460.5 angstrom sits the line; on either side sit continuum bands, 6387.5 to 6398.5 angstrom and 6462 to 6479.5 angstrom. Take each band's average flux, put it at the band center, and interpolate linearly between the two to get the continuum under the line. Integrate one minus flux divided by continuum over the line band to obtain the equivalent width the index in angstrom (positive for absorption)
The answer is 0.67 angstrom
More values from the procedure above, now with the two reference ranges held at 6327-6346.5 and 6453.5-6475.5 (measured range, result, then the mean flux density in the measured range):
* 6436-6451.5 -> 0.20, 148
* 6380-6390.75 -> 0.03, 149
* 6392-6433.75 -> 0.01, 149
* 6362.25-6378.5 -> 0.24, 147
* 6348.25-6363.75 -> -0.15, 150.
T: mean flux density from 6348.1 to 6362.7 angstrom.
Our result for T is 151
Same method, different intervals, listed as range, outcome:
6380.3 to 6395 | 149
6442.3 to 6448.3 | 149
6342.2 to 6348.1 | 152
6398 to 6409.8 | 148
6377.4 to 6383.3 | 144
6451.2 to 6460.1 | 149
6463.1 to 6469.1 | 149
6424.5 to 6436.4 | 151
